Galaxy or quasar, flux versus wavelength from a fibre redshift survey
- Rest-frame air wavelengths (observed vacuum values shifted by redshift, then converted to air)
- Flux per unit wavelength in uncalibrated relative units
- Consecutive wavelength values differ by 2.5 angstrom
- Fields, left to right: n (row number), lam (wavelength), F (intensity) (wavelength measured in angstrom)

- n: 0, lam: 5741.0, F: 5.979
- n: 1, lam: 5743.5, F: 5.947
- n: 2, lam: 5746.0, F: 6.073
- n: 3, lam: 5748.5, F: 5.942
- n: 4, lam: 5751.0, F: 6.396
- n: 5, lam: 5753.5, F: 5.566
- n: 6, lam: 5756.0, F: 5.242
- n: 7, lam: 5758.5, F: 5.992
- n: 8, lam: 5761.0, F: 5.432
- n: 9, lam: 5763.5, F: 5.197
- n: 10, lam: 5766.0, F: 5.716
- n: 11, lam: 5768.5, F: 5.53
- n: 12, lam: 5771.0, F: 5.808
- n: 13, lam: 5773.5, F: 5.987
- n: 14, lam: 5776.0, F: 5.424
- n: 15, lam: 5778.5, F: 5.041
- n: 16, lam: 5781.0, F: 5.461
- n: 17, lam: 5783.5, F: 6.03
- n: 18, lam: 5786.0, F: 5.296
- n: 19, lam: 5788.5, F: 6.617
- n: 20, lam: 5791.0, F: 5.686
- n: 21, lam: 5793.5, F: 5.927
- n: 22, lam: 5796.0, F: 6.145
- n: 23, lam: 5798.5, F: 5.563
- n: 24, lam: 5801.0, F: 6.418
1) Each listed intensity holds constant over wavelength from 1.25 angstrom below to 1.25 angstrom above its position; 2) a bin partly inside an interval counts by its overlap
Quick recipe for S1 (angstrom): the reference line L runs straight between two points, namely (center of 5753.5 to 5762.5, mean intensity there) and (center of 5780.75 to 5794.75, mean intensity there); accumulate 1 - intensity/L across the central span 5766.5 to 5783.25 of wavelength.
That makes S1 0.4 angstrom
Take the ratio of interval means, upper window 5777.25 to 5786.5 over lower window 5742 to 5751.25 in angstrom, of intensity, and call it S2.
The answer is 0.9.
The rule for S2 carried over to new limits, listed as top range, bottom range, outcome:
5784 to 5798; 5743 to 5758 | 1.01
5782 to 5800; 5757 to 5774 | 1.04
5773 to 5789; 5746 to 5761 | 0.97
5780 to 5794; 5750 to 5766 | 1.04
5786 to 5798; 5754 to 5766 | 1.09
